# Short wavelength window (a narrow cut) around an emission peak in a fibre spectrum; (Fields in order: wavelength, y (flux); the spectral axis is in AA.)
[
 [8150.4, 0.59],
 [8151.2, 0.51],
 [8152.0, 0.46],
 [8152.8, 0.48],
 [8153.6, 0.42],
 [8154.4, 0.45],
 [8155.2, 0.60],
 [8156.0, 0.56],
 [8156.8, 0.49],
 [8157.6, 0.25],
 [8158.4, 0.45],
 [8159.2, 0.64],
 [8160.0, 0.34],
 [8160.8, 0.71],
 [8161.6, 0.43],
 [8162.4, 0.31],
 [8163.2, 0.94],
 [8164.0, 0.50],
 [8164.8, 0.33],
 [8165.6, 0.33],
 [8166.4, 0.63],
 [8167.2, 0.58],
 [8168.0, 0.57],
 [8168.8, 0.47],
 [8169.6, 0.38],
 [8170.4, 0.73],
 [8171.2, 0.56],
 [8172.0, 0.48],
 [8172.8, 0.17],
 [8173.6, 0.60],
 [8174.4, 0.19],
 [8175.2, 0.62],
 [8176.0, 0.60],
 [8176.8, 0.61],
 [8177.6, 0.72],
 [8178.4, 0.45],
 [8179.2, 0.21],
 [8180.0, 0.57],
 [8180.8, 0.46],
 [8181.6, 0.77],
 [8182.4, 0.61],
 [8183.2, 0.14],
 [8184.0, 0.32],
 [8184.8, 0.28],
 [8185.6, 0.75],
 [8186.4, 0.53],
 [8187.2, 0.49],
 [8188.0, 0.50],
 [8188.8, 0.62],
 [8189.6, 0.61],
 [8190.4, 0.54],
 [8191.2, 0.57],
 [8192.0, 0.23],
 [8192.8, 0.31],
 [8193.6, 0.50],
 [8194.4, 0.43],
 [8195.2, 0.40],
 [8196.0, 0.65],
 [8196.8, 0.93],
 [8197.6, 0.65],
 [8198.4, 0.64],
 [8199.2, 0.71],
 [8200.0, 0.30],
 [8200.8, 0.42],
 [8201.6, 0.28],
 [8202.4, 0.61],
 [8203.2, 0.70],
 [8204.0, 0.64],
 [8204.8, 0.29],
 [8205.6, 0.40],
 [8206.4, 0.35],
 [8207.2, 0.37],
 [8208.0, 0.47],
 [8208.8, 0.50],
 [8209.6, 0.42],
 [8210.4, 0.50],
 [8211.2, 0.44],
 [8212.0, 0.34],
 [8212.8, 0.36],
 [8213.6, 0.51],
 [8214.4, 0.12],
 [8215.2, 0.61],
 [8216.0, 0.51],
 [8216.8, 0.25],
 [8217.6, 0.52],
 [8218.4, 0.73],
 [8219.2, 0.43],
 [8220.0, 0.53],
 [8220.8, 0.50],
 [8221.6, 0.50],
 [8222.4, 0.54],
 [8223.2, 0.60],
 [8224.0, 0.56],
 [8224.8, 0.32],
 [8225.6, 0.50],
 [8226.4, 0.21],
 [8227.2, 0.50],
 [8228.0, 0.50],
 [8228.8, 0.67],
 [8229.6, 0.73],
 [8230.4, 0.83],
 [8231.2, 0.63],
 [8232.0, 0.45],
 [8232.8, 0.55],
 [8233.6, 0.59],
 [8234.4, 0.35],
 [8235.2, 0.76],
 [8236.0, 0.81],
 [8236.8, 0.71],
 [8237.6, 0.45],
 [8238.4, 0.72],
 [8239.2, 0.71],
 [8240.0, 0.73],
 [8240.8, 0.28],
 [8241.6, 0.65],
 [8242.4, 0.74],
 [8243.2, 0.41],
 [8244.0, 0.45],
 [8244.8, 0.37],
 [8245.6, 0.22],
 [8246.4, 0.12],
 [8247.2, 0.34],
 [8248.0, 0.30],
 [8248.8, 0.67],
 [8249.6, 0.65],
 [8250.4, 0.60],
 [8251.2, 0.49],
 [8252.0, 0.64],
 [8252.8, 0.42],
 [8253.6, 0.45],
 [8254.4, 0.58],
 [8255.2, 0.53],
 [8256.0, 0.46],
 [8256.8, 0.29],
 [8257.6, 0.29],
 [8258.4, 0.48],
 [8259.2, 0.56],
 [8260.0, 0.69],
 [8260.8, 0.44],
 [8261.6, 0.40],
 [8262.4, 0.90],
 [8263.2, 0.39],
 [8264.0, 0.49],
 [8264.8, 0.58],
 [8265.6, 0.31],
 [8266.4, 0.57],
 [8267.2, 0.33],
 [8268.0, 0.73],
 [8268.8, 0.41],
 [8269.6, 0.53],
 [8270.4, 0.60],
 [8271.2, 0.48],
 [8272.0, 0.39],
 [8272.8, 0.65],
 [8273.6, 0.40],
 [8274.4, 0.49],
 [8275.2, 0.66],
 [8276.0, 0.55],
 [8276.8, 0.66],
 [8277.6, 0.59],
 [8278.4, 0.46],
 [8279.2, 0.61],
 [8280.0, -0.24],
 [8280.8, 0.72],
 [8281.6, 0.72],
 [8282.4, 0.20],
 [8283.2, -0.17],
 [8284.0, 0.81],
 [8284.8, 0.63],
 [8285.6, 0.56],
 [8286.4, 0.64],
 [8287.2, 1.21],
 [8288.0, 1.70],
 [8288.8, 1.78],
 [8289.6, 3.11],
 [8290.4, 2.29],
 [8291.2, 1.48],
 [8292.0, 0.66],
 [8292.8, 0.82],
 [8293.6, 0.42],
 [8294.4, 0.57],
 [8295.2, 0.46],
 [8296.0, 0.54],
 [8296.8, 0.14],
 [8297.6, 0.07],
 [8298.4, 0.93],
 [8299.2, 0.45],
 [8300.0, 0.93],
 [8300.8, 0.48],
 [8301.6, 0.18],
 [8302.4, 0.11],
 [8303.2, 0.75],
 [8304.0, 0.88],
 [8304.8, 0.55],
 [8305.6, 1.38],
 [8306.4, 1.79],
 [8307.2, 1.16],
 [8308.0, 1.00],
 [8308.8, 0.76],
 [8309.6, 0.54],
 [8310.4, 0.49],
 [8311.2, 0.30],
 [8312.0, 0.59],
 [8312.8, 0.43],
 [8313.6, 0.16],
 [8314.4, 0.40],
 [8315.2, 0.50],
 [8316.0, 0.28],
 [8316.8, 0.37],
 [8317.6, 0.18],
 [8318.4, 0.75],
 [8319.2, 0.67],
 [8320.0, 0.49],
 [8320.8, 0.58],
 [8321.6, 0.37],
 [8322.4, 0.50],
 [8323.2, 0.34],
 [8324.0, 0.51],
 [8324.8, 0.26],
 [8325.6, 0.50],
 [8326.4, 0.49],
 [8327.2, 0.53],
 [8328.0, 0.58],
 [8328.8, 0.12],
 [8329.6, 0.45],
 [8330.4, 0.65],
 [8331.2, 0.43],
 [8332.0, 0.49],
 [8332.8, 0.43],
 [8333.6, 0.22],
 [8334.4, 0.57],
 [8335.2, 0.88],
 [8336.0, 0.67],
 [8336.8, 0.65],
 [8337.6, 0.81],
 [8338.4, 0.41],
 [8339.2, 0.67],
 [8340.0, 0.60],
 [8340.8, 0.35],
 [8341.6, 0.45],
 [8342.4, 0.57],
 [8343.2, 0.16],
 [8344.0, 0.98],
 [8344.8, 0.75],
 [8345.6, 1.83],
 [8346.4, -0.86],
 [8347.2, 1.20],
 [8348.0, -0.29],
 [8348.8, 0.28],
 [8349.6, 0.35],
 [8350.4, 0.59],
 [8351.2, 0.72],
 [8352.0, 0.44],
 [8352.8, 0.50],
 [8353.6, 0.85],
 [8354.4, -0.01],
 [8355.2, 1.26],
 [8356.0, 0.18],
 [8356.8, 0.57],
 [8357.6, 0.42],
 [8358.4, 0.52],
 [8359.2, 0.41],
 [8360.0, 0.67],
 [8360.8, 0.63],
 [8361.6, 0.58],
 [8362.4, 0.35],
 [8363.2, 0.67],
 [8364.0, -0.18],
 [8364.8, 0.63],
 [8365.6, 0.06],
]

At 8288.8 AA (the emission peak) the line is [S II] 6716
